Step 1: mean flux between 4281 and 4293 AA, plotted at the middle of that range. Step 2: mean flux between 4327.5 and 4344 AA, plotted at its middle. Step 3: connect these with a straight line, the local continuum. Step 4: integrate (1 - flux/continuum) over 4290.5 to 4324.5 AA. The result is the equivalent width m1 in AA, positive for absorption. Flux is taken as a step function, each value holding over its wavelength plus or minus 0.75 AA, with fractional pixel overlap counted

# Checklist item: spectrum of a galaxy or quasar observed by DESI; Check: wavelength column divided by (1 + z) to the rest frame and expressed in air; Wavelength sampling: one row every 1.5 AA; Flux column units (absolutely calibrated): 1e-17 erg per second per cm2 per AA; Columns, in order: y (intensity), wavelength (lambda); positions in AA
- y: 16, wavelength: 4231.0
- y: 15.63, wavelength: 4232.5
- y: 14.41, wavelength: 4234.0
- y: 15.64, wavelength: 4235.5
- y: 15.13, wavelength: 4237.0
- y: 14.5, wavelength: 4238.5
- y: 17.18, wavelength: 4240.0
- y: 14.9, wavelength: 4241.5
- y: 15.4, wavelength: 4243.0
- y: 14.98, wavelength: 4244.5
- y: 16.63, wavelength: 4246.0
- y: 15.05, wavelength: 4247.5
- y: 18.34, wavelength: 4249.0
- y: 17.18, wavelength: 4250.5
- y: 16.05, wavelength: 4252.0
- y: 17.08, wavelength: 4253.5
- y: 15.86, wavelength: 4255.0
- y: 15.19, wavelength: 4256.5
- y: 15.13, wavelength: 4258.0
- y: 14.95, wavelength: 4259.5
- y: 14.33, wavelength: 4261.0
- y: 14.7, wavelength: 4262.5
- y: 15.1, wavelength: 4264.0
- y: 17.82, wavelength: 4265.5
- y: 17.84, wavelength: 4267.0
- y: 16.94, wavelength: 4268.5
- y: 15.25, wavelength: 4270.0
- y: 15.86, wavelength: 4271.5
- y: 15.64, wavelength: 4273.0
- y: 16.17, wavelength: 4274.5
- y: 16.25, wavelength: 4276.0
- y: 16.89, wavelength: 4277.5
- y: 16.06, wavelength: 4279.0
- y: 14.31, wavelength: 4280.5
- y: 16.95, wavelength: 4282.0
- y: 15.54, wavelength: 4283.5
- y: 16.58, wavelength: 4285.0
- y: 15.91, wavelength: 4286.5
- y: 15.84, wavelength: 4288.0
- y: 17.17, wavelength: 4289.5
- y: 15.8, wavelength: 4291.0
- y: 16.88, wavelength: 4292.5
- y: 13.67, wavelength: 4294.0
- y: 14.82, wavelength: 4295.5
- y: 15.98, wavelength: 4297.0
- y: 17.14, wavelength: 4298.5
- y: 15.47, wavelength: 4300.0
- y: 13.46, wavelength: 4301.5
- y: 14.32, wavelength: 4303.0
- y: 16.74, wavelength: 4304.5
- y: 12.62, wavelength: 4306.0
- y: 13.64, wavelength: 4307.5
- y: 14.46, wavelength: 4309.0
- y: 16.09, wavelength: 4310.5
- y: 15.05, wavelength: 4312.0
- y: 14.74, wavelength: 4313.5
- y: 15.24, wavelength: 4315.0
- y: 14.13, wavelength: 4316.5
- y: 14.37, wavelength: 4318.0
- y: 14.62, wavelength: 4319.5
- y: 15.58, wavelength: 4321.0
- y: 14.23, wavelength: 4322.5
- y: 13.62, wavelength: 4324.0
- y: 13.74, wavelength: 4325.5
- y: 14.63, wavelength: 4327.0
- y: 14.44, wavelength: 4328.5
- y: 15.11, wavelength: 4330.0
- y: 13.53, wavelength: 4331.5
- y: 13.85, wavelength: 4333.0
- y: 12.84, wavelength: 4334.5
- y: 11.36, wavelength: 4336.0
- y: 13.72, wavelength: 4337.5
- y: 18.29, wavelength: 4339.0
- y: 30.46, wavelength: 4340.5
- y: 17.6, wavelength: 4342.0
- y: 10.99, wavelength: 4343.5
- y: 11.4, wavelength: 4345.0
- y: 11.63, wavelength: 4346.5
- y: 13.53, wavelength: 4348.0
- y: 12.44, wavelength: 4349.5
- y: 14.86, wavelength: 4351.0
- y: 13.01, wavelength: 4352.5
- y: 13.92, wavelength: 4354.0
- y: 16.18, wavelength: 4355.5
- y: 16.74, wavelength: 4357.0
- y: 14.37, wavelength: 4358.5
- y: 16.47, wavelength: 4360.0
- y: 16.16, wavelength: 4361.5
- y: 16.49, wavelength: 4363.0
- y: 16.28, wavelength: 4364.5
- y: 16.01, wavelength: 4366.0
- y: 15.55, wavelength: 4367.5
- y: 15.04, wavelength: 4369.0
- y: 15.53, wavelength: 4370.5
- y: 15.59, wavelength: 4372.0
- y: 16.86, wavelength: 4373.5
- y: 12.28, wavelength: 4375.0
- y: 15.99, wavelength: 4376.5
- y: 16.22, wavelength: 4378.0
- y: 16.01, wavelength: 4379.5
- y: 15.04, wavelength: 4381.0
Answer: 2.4 AA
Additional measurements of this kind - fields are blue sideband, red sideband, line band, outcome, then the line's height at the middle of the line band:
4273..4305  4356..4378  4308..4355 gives 3.31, 15.7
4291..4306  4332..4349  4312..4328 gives 0.65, 15.1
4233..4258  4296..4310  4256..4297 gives -1.41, 15.3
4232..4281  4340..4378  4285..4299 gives -0.23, 15.7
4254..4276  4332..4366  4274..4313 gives 0.13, 15.6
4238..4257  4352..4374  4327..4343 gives -0.24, 15.7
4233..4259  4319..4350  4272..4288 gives -0.69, 15.4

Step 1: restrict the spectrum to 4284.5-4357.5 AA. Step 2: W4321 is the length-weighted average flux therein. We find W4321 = 14.9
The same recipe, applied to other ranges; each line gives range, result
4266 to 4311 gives 15.7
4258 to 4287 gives 15.9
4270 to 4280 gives 16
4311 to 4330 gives 14.6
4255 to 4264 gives 15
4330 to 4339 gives 13.7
